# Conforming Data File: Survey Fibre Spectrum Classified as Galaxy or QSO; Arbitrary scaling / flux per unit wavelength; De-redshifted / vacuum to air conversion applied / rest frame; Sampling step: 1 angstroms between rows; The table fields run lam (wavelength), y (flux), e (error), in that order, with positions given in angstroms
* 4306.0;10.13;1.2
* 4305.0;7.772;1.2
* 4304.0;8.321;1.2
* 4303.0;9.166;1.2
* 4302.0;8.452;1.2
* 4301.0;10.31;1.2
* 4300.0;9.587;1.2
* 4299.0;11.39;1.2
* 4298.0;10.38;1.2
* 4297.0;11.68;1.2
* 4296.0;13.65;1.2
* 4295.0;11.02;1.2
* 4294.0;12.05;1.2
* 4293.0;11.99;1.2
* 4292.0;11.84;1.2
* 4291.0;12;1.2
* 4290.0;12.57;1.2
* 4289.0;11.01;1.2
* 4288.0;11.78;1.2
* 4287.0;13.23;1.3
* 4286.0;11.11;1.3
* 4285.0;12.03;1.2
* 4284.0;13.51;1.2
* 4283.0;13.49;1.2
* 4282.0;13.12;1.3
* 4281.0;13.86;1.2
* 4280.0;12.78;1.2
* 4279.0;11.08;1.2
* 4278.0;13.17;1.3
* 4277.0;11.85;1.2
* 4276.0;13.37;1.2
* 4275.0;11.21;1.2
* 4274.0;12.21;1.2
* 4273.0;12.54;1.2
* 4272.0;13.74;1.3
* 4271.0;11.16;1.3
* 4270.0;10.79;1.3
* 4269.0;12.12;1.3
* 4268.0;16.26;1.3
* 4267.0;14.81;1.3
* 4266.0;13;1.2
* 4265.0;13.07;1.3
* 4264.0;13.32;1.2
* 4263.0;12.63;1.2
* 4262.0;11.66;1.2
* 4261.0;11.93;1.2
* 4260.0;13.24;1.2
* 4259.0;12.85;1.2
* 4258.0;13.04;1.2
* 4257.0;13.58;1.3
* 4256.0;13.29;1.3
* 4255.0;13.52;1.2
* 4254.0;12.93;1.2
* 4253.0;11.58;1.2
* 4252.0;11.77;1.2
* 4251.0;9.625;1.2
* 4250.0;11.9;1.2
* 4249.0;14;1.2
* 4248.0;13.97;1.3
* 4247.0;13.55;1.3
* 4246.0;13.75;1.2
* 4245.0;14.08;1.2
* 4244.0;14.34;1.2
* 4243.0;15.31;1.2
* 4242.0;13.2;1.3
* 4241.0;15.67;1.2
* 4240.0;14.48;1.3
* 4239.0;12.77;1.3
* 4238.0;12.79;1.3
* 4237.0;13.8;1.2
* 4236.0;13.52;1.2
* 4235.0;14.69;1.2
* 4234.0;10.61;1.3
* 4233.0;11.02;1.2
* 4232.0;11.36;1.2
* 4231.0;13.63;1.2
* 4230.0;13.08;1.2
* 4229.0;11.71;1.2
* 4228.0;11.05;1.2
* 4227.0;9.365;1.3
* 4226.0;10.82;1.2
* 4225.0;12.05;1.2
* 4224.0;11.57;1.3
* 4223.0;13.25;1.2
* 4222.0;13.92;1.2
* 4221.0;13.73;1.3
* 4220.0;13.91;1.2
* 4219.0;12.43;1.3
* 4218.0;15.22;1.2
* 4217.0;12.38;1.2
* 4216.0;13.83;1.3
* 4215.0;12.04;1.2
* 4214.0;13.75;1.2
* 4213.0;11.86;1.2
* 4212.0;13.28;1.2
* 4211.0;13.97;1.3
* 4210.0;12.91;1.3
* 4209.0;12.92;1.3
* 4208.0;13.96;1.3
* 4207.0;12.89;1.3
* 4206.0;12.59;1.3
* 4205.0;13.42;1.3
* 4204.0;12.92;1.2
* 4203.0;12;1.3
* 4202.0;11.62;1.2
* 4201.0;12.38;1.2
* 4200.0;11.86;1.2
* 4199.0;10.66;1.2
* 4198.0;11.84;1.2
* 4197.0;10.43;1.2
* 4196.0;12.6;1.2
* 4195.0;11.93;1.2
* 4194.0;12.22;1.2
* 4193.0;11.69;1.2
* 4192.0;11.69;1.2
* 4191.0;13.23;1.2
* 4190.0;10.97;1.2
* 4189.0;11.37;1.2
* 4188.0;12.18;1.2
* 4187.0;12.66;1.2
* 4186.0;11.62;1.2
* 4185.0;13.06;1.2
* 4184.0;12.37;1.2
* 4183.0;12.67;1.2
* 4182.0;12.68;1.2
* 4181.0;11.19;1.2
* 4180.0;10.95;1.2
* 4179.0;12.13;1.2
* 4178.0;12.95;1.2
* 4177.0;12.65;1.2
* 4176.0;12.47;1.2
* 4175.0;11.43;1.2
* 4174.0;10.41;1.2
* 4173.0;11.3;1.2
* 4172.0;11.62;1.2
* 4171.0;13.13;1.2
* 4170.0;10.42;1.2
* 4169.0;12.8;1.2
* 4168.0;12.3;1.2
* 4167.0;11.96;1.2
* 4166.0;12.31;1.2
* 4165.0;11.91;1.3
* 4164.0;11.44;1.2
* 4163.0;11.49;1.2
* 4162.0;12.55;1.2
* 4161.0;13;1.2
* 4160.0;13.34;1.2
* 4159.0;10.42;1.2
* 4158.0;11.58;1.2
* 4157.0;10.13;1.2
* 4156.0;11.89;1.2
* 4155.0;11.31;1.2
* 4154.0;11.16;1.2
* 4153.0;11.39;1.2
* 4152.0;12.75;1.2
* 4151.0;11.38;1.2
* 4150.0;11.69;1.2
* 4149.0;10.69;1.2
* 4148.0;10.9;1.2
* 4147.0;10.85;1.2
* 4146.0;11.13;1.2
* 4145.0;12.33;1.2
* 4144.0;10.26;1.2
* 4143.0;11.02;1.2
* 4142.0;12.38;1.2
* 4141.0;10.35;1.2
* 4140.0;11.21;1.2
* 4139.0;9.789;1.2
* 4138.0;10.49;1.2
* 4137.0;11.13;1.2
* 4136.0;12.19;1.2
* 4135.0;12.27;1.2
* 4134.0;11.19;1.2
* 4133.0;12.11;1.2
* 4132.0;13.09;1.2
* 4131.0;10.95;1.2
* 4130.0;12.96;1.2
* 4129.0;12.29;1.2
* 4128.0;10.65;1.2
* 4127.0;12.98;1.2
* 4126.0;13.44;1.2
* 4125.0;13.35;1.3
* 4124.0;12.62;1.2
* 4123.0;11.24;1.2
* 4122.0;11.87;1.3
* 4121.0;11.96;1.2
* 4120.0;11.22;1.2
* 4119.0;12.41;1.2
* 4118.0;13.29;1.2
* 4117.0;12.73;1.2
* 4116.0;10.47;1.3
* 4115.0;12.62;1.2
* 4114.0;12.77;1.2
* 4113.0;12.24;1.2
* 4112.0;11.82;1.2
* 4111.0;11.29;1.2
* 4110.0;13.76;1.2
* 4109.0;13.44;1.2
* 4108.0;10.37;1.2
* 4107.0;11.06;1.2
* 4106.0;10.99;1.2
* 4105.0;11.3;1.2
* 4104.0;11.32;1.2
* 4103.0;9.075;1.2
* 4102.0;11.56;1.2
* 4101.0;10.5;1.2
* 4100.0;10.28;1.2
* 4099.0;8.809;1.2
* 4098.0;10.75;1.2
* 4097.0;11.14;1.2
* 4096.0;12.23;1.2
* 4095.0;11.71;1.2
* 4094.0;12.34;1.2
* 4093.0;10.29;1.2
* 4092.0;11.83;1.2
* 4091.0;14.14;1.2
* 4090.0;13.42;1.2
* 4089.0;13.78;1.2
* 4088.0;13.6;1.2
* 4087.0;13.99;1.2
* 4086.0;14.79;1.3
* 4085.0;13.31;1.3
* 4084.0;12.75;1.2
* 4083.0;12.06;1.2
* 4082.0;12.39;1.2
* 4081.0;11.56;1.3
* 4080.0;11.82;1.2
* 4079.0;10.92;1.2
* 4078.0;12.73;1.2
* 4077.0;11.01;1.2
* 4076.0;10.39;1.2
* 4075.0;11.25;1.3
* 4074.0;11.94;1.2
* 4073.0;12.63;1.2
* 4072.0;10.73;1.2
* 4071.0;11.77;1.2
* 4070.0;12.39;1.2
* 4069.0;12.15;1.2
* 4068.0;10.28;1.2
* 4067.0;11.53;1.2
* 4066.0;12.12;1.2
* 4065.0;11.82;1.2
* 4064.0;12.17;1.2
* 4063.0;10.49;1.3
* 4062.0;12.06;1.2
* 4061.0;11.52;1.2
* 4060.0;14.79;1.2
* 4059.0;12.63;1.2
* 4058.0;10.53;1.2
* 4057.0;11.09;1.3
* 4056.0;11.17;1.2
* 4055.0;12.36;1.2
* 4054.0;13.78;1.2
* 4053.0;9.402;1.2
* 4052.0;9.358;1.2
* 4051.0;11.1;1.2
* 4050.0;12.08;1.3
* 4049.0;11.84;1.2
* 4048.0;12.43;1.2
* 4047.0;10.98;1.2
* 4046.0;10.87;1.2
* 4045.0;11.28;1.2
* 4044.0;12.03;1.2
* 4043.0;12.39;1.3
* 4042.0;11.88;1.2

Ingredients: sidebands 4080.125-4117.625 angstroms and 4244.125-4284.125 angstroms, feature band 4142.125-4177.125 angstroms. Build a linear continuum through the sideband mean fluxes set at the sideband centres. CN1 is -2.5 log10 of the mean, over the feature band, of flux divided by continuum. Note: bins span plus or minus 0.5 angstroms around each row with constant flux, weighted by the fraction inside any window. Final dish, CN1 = 0.06 mag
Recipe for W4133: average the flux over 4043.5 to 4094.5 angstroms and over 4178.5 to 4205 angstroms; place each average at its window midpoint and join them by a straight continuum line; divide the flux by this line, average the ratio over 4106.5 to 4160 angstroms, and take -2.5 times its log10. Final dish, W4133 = 0.02 mag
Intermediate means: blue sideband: 12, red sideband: 12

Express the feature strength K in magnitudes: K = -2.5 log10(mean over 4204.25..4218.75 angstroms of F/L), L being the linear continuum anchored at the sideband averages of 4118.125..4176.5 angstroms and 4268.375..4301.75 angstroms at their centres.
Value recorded -0.12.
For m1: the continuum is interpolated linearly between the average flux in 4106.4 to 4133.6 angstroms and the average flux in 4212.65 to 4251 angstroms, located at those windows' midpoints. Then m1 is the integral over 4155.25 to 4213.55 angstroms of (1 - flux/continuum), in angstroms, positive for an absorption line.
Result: 2.45 angstroms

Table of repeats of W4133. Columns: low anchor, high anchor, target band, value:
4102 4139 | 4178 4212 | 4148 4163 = 0.04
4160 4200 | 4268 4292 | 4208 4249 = -0.08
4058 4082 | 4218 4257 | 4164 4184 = 0.04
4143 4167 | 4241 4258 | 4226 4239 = 0.06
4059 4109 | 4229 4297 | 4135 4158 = 0.09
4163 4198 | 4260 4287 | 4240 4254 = -0.07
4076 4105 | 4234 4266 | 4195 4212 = 0.03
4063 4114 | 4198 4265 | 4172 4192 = 0.04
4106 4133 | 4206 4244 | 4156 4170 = 0.05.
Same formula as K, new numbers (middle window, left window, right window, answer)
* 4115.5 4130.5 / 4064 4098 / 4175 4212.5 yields -0.004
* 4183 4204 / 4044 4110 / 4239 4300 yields 0.033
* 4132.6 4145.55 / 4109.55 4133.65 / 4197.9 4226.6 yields 0.098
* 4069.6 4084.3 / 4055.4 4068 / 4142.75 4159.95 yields -0.005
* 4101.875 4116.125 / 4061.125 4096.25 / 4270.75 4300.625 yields 0.044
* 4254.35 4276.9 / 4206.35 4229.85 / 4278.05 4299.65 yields -0.043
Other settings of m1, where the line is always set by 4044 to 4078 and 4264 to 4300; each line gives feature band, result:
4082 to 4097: -1.41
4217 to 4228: -0.33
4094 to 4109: 1.04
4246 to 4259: -0.51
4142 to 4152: 0.53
